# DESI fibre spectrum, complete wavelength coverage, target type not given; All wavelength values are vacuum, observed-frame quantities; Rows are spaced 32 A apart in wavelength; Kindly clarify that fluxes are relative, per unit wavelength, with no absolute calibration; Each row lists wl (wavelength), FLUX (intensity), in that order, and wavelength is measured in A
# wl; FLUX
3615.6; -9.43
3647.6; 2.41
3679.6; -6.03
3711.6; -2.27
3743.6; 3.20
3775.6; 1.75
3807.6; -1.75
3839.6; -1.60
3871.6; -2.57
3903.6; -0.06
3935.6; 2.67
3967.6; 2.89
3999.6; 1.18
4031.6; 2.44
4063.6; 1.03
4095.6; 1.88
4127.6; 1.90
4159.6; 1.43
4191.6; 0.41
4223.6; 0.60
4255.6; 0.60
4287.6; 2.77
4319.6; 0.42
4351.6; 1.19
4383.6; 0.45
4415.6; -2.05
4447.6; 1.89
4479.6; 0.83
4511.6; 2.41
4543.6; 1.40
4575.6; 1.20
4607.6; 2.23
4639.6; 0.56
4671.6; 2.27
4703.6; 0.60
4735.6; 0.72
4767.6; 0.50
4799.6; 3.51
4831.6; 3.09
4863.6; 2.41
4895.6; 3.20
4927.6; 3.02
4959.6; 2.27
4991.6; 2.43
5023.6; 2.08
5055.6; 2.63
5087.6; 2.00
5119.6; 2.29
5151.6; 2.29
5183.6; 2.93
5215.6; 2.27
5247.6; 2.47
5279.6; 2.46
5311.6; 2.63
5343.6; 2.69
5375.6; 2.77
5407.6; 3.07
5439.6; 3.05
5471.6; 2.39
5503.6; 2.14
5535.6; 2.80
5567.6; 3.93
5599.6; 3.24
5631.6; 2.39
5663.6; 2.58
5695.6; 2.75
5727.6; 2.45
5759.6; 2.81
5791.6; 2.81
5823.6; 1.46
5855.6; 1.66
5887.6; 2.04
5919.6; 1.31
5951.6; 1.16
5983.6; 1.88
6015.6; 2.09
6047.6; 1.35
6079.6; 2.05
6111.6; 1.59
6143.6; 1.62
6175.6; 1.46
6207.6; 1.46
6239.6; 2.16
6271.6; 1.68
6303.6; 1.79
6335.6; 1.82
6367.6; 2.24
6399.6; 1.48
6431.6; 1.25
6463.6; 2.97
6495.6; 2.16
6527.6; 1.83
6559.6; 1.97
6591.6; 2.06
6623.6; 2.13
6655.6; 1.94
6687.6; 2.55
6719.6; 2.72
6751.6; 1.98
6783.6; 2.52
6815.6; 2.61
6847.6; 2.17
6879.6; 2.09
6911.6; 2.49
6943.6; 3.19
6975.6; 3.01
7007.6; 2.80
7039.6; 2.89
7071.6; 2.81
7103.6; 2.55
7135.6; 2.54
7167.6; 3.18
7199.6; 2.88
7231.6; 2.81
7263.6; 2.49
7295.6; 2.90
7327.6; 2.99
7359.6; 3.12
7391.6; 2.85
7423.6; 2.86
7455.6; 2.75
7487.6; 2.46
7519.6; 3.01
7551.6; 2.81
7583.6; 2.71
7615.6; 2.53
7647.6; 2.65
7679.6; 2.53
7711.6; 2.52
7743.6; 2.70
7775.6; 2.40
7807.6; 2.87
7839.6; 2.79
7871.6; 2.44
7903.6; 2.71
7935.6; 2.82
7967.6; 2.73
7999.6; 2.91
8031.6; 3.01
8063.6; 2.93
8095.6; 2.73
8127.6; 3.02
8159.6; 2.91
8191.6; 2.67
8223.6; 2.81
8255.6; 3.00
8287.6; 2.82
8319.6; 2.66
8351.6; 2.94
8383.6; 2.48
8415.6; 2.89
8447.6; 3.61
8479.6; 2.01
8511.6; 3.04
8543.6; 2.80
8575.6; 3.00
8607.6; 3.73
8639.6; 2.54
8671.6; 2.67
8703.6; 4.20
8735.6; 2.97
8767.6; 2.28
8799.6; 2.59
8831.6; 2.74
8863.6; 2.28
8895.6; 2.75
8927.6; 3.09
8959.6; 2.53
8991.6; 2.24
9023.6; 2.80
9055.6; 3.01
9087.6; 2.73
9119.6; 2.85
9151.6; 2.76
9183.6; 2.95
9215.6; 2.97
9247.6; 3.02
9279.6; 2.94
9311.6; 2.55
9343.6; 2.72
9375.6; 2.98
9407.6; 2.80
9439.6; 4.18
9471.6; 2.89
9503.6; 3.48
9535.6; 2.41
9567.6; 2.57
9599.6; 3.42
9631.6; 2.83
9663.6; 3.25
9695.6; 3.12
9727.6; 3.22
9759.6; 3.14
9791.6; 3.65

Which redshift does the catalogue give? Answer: 0.74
